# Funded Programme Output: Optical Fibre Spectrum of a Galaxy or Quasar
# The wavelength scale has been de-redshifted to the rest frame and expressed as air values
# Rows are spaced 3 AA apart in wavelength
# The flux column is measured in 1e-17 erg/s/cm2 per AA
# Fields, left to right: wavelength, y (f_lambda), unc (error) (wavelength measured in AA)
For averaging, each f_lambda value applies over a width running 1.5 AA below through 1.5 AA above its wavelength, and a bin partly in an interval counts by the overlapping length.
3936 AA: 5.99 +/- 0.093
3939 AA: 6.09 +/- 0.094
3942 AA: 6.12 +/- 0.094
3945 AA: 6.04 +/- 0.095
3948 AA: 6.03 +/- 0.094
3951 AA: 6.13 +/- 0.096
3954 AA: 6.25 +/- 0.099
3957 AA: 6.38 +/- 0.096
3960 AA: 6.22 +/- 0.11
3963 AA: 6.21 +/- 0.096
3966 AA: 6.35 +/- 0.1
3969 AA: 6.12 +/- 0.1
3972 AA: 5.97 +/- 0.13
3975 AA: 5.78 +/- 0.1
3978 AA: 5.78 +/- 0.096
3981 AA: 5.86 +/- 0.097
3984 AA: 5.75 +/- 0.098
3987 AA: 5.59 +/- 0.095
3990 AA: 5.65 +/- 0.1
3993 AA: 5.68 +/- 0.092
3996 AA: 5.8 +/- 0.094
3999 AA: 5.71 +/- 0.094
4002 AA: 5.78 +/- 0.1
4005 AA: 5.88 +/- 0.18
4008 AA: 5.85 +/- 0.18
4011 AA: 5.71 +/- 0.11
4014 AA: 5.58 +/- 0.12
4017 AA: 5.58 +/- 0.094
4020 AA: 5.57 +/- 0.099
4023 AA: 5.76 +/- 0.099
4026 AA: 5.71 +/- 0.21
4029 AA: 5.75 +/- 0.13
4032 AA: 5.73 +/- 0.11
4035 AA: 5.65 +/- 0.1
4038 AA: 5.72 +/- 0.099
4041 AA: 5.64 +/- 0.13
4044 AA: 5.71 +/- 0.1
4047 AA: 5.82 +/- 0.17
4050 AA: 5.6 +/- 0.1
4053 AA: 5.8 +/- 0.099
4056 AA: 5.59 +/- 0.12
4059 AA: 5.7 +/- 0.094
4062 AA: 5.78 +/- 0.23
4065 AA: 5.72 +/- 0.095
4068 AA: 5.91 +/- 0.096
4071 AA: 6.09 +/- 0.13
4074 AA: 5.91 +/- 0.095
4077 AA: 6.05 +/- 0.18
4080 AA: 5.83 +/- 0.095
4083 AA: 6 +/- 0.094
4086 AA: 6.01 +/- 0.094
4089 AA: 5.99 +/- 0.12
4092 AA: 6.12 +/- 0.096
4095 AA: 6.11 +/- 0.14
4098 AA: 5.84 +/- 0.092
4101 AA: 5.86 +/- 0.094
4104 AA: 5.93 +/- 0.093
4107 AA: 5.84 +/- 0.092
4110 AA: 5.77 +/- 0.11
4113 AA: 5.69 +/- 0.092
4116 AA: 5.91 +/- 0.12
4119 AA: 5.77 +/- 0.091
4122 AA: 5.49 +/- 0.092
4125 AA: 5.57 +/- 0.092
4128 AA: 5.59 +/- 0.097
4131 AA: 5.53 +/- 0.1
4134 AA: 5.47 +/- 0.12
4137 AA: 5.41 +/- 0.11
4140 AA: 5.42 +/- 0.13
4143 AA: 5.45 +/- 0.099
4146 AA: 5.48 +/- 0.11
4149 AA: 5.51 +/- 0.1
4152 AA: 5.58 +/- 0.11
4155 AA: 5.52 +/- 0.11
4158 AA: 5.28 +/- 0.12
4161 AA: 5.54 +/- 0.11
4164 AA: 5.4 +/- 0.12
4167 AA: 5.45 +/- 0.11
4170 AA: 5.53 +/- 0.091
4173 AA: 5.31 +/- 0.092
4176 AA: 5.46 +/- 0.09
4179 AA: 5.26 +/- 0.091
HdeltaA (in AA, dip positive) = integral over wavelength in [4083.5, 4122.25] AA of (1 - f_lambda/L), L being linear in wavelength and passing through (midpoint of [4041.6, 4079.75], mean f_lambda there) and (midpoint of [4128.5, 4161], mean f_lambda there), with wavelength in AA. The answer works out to -1.7 AA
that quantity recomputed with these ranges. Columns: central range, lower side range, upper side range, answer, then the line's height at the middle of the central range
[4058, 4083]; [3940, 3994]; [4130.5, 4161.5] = -0.85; 5.69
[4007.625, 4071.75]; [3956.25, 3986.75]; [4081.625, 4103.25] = 3.00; 6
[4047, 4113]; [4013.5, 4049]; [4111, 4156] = -2.88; 5.63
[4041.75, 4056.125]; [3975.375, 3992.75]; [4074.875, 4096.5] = 0.48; 5.91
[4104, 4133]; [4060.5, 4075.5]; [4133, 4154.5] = -0.42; 5.61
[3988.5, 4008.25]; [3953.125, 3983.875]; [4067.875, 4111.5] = 0.93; 6.04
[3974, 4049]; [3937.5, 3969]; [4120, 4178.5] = 3.11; 5.97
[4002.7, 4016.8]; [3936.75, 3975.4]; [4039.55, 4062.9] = 0.36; 5.89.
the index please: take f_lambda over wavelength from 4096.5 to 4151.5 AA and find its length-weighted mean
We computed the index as 5.64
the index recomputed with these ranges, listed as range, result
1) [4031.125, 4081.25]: 5.78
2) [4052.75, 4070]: 5.76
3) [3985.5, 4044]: 5.7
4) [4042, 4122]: 5.85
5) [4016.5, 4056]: 5.69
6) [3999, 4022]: 5.71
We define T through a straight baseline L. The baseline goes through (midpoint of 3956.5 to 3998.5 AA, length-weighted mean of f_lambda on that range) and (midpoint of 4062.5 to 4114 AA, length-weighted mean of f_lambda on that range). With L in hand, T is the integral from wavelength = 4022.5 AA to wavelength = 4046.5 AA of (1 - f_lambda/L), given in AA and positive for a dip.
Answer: 0.9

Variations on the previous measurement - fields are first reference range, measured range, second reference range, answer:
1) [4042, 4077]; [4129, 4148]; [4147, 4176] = 0.24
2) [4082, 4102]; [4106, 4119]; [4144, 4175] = 0.07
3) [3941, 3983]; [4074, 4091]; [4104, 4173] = -0.74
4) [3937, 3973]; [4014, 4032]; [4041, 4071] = 0.65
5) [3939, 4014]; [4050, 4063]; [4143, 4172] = 0.07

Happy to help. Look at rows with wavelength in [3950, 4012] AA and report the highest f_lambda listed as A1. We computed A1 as 6.38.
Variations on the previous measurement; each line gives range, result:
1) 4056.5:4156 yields 6.12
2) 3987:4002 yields 5.8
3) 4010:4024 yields 5.76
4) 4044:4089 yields 6.09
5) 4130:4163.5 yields 5.58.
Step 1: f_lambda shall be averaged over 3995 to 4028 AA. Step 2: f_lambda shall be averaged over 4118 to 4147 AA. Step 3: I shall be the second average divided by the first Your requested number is 0.96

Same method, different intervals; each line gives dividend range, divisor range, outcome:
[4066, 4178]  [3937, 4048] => 0.97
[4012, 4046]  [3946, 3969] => 0.91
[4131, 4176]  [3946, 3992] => 0.91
